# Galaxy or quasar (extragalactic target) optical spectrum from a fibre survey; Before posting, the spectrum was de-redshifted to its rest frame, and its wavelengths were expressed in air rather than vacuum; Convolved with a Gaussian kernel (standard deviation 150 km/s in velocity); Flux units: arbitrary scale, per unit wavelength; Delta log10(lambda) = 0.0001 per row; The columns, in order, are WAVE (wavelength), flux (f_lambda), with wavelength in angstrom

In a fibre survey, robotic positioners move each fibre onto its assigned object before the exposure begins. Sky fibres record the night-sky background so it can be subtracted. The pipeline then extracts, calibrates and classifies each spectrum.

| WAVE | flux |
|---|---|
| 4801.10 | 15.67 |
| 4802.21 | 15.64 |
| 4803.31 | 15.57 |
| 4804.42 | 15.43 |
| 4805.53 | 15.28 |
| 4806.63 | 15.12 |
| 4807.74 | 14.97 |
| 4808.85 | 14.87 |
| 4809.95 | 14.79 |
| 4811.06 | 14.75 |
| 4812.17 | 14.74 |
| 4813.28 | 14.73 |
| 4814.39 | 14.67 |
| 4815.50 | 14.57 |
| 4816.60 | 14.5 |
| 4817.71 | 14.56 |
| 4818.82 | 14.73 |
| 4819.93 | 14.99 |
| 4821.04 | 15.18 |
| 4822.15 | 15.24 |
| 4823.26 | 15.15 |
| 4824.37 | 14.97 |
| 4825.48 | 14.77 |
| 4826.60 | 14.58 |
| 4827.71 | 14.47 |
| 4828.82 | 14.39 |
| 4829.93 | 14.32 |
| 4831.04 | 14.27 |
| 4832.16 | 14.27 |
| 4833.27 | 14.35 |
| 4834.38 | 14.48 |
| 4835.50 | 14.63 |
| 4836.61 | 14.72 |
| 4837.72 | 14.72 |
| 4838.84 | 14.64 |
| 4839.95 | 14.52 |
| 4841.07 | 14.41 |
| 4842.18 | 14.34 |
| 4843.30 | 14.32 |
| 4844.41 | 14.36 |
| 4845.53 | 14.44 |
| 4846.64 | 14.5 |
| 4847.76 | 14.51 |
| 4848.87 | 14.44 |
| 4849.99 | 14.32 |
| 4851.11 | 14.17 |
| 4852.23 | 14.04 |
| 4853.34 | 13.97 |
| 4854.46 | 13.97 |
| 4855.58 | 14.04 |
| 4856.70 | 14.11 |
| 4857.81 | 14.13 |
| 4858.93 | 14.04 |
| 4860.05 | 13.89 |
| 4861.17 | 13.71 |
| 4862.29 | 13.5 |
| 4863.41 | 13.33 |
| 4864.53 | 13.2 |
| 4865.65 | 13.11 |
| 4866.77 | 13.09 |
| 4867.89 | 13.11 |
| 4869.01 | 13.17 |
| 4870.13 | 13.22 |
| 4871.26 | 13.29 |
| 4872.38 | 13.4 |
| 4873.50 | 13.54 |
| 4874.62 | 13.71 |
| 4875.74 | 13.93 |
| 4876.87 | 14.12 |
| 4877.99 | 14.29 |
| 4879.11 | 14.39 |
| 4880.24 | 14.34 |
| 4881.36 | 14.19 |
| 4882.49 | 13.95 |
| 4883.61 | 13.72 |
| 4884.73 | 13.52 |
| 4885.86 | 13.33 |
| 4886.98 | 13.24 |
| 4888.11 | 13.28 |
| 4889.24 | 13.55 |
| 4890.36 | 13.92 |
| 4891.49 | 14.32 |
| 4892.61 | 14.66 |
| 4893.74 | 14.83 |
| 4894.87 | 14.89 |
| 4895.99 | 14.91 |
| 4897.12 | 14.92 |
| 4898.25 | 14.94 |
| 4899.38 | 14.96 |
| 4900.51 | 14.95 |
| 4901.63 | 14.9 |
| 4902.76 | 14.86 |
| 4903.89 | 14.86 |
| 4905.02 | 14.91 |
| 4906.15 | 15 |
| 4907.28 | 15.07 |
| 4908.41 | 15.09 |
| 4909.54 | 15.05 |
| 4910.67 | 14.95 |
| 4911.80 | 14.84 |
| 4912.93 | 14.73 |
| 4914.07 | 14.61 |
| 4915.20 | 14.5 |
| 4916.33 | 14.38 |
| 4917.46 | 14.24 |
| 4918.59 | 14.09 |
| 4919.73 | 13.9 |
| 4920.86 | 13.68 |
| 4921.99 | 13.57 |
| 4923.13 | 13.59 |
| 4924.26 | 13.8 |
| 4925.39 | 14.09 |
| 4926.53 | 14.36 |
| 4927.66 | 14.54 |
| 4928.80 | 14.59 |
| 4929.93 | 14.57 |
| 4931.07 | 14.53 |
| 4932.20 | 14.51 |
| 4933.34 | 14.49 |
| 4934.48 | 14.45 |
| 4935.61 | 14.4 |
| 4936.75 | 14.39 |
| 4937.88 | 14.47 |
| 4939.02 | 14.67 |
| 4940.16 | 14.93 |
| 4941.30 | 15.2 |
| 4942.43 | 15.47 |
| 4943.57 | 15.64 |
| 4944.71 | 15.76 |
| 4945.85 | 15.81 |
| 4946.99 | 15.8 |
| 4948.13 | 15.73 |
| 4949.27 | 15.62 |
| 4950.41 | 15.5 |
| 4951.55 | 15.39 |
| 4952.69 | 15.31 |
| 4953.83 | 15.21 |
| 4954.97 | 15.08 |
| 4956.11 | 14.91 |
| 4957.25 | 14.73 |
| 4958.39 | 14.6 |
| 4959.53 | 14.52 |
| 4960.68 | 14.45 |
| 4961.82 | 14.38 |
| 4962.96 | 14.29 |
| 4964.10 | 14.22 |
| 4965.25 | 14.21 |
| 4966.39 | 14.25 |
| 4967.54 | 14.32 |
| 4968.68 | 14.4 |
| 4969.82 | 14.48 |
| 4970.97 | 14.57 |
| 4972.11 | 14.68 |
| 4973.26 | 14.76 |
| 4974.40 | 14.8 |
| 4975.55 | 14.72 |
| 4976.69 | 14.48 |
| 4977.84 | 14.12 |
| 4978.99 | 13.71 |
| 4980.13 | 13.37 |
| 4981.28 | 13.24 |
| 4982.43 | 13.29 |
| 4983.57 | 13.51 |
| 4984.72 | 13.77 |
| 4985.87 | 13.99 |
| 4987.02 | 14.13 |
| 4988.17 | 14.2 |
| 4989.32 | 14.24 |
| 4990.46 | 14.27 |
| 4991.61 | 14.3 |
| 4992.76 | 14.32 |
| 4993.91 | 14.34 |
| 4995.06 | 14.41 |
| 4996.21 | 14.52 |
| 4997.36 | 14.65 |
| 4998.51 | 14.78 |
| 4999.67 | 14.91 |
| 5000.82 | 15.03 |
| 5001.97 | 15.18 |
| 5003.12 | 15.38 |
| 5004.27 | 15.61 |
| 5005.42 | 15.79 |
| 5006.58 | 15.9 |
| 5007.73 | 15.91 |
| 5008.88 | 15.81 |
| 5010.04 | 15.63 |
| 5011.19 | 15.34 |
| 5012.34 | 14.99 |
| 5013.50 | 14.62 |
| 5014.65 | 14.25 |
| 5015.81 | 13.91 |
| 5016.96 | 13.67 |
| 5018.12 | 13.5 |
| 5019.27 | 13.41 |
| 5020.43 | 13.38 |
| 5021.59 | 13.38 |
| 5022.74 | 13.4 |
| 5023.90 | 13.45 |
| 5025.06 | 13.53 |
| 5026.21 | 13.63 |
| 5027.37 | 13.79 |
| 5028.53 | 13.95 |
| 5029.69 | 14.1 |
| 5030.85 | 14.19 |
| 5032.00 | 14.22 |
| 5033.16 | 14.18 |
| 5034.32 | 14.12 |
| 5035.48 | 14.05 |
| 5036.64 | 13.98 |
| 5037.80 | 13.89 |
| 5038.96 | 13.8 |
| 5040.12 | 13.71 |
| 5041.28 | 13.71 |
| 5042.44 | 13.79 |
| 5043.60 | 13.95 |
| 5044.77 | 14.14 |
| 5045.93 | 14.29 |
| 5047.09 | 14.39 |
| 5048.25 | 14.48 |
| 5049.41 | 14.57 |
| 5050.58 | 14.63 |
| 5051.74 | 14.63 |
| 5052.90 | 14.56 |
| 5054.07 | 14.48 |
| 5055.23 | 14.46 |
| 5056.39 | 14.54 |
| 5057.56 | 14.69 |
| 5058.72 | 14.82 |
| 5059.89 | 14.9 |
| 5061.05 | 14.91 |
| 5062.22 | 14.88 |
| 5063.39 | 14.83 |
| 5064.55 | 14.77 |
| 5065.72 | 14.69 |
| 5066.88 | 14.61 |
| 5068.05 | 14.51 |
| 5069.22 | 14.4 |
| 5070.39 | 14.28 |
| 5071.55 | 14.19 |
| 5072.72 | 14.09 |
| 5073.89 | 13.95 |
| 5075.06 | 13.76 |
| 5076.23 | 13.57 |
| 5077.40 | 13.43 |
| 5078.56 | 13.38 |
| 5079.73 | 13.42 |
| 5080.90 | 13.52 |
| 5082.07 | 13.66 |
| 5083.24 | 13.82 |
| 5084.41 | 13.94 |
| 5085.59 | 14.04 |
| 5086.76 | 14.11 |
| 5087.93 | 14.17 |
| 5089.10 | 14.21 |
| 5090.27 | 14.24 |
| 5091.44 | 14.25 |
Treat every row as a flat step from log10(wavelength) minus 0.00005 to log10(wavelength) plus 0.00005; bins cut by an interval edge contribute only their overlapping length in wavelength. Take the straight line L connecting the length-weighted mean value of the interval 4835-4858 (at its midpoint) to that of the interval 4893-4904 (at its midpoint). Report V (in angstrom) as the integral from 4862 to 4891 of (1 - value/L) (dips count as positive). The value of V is 2.1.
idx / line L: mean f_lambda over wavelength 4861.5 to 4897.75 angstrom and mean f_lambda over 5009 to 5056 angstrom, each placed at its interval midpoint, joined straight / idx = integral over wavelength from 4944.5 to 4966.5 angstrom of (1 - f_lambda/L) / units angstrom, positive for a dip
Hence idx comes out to -1.6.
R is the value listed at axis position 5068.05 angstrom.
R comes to 14.51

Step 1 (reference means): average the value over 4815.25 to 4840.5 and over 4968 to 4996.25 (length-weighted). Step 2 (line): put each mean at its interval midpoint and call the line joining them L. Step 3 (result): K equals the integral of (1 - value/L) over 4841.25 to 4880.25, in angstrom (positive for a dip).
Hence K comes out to 1.8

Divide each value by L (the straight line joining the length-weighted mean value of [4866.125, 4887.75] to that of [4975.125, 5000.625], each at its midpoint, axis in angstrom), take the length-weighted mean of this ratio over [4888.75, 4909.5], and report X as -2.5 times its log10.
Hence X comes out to -0.077 mag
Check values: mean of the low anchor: 13.7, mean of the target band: 14.8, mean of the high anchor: 14.2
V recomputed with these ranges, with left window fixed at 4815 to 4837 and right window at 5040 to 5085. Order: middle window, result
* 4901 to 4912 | -0.3 angstrom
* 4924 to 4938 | 0.1 angstrom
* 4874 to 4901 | 0.7 angstrom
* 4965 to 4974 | 0.0 angstrom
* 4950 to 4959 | -0.4 angstrom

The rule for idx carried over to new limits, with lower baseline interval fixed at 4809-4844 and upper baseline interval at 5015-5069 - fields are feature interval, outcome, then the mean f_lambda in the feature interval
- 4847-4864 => 0.7 angstrom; 14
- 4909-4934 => 0.1 angstrom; 14.3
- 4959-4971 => 0.0 angstrom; 14.4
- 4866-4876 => 0.8 angstrom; 13.4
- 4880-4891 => 0.6 angstrom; 13.7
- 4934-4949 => -0.8 angstrom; 15.1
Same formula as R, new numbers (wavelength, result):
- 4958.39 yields 14.6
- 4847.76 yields 14.51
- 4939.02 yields 14.67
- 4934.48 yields 14.45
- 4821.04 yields 15.18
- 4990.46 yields 14.27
